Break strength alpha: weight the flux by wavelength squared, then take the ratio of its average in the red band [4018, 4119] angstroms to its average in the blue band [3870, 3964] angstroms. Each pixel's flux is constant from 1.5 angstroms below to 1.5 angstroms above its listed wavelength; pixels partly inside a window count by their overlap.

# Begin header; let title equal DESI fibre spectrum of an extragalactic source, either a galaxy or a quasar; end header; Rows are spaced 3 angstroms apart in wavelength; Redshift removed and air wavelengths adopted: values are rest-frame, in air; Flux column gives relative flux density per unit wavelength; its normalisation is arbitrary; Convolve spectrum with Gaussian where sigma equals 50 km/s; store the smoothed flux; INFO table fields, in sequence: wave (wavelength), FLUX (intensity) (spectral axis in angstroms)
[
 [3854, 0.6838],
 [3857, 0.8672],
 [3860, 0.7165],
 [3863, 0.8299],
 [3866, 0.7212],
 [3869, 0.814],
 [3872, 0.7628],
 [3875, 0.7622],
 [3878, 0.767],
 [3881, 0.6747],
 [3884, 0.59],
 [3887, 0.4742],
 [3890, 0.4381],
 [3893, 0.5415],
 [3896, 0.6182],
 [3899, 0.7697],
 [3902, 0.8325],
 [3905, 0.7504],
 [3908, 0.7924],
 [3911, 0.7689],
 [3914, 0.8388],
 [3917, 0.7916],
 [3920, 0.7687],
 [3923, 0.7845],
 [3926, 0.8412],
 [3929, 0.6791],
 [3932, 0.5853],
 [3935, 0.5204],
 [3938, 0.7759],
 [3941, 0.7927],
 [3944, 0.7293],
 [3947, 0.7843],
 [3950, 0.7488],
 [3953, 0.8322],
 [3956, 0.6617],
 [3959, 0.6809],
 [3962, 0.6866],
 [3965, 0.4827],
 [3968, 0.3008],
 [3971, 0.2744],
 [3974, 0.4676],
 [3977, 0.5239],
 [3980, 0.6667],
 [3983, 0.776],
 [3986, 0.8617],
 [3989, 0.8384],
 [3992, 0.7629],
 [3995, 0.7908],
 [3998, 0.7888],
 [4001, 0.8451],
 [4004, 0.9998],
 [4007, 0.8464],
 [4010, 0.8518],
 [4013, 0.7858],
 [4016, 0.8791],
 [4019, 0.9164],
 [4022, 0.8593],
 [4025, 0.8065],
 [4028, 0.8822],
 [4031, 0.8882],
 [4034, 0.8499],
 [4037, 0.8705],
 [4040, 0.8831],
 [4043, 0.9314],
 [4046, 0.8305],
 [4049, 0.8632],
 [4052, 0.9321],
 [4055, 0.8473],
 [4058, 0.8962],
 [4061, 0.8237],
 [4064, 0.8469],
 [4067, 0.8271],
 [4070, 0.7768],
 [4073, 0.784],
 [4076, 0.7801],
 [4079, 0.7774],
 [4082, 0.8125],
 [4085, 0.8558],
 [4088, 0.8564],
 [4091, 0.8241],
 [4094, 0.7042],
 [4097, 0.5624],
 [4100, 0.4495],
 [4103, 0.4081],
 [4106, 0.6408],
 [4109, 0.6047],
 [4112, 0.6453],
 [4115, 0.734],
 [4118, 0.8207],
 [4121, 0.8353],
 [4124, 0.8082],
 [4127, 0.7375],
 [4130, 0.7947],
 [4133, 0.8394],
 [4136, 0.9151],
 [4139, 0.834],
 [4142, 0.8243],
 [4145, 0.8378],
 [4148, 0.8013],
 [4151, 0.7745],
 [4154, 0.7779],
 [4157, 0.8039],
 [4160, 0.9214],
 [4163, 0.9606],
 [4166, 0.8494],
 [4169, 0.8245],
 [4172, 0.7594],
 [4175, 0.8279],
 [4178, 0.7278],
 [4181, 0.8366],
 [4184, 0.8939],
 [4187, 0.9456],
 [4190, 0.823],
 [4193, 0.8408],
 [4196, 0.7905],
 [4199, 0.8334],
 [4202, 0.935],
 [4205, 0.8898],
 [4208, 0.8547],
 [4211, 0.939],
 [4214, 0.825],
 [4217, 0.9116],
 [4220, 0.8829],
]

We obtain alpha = 1.2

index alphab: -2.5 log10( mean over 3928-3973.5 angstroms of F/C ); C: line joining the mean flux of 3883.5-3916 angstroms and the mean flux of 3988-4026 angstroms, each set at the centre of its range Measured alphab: 0.19 mag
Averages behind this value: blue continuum 0.678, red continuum 0.844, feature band 0.632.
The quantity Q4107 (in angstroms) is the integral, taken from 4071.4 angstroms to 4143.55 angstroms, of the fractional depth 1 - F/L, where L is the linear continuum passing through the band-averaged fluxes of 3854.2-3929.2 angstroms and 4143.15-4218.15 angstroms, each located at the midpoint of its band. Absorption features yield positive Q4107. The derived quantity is 6.46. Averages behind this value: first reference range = 0.728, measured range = 0.744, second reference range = 0.847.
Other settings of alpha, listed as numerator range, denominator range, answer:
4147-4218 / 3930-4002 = 1.40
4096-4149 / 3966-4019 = 1.07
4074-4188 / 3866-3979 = 1.28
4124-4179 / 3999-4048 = 1.01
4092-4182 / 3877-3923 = 1.23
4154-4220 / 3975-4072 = 1.11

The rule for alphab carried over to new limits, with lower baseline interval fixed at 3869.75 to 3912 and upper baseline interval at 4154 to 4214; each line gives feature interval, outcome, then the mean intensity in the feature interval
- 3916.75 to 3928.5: -0.125 mag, 0.787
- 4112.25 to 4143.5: 0.017 mag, 0.808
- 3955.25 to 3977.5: 0.396 mag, 0.504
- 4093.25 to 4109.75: 0.407 mag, 0.553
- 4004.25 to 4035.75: -0.140 mag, 0.862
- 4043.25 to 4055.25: -0.135 mag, 0.877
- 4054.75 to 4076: -0.054 mag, 0.824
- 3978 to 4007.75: -0.097 mag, 0.812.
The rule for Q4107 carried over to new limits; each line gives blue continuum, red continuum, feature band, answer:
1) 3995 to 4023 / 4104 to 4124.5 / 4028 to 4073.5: -3.2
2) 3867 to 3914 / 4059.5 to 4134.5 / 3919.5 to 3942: -0.3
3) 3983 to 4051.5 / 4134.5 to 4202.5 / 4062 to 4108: 6.6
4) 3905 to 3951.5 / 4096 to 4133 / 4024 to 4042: -4.0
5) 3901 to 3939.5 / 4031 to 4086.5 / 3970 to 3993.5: 4.1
